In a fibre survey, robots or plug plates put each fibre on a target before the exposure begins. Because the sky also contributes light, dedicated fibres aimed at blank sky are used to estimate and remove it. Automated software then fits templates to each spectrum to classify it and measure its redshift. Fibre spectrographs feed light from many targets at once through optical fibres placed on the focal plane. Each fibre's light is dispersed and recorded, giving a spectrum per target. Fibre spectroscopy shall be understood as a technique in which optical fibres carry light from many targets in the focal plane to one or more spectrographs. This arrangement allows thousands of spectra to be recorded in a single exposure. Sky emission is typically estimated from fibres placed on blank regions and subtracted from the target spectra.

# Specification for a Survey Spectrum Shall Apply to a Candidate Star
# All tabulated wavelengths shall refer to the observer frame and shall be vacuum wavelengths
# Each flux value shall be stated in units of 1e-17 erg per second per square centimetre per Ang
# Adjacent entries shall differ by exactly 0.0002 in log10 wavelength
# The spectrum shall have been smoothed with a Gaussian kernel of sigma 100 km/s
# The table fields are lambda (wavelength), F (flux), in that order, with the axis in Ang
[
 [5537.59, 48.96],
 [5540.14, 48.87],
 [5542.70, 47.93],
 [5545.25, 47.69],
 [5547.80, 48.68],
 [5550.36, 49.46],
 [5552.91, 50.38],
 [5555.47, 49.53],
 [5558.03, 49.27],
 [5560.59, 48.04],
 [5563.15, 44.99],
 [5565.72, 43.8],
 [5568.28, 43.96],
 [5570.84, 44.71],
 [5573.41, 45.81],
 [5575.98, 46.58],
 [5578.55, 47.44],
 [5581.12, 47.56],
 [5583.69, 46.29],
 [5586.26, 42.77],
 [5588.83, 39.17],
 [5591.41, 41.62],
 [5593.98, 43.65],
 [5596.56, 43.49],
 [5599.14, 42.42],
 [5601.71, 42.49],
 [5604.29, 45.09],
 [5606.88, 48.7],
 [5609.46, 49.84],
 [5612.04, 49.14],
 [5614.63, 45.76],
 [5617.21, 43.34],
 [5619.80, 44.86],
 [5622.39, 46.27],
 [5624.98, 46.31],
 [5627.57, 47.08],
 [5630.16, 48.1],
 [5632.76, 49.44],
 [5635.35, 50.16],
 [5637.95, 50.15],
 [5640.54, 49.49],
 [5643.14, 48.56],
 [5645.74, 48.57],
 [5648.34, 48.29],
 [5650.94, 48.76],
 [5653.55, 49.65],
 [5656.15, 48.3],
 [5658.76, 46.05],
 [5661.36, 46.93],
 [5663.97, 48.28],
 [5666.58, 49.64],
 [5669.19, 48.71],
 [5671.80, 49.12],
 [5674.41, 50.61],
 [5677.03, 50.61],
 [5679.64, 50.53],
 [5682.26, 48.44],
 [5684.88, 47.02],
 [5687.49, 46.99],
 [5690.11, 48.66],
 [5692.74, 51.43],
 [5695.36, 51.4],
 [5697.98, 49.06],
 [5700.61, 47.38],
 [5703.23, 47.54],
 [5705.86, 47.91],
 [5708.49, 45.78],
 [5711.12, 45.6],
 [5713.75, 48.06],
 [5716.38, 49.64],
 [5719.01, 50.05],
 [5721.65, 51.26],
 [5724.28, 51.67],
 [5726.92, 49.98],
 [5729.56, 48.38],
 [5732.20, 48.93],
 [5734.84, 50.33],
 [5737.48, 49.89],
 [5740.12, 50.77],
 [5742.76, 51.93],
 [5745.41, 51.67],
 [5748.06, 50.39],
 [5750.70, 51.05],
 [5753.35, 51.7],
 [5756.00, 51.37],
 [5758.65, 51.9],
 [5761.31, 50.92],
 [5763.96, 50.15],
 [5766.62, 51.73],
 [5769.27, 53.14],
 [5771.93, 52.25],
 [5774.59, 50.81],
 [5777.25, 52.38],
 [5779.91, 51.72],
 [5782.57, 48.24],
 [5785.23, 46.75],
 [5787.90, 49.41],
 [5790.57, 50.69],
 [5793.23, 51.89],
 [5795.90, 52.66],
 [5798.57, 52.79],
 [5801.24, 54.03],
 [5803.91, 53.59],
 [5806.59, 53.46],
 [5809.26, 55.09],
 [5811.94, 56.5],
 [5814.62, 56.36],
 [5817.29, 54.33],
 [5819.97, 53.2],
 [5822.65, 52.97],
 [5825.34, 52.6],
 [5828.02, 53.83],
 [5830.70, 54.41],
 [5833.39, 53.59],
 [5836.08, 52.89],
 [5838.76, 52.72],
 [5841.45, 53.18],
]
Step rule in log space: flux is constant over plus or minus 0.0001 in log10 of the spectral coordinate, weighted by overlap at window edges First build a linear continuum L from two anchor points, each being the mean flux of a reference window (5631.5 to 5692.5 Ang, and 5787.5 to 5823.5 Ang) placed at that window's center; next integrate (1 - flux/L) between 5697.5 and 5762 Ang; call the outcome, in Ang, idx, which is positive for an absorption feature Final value 1.7 Ang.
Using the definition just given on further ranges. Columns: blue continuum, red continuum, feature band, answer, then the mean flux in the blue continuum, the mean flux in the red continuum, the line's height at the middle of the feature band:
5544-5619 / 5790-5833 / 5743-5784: 0.6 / 45.9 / 53.7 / 52.1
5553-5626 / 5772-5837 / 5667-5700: -0.5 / 45.5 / 52.7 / 48.7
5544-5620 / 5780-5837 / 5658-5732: 0.8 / 45.9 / 52.8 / 49.3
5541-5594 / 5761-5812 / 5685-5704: 0.2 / 46.2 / 51.8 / 49.5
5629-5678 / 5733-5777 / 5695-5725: 0.9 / 48.9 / 51.3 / 50.2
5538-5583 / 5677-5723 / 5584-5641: 2.4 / 47.3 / 48.7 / 47.8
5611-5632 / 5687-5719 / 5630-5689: -1.9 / 46.4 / 48.4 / 47.3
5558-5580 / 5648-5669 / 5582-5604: 1.7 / 45.9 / 48.3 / 46.5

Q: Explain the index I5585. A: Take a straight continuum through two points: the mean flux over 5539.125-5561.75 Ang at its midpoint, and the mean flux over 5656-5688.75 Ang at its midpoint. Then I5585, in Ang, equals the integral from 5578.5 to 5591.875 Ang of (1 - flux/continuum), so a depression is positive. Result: 1.3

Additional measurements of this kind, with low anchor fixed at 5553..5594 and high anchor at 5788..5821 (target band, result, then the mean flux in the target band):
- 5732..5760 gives 0.30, 51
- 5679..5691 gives 0.29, 48.2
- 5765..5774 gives 0.03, 52.2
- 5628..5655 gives -0.66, 49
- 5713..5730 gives 0.23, 50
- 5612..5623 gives 0.37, 45.5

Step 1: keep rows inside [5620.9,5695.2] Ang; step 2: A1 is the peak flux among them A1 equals 51.43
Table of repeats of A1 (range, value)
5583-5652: 50.16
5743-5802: 54.03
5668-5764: 51.93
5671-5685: 50.61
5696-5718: 49.64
